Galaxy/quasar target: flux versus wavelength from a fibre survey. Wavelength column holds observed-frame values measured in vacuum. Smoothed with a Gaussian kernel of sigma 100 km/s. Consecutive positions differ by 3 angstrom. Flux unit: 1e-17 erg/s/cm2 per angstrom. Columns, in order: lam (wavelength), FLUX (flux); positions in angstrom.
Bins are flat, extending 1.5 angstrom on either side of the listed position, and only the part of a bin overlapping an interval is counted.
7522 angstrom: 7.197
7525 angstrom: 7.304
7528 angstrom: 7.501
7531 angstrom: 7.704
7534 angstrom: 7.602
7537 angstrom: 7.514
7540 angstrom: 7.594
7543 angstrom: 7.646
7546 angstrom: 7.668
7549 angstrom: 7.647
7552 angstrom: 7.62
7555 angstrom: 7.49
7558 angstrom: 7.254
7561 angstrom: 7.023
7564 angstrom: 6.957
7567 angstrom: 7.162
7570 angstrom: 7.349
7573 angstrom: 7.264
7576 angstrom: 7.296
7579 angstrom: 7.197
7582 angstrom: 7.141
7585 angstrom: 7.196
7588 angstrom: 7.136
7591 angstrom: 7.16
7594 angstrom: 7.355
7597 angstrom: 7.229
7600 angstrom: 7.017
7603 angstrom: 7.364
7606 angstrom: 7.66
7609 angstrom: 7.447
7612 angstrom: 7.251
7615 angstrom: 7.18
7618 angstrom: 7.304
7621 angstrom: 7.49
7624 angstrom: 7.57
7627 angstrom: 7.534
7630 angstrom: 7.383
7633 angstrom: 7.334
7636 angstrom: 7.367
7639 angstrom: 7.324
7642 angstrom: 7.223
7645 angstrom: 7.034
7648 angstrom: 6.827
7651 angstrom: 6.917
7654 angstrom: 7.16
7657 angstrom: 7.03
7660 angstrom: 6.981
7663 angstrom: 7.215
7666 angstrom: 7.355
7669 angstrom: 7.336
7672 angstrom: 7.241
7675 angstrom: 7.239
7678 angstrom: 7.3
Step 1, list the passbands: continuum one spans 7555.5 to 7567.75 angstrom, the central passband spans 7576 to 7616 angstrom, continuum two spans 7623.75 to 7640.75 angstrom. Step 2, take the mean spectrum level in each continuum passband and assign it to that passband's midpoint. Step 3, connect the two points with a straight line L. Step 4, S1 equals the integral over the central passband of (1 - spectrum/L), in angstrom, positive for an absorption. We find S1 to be 0.0 angstrom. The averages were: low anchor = 7.13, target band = 7.26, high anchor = 7.4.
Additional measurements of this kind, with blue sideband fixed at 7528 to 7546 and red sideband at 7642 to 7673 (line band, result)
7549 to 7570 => 0.6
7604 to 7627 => -0.4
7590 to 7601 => 0.3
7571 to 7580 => 0.2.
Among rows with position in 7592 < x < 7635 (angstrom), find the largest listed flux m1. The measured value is 7.66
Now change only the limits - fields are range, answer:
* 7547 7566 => 7.647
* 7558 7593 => 7.349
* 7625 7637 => 7.534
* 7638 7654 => 7.324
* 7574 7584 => 7.296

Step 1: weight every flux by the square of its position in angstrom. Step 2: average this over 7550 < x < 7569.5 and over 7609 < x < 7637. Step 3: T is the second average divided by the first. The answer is 1.0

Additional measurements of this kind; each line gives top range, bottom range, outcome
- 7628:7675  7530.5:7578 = 0.99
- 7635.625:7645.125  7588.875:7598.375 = 1.01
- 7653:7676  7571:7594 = 1.02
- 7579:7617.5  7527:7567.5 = 0.99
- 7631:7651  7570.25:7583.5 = 1.01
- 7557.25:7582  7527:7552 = 0.95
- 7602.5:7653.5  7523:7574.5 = 1.00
